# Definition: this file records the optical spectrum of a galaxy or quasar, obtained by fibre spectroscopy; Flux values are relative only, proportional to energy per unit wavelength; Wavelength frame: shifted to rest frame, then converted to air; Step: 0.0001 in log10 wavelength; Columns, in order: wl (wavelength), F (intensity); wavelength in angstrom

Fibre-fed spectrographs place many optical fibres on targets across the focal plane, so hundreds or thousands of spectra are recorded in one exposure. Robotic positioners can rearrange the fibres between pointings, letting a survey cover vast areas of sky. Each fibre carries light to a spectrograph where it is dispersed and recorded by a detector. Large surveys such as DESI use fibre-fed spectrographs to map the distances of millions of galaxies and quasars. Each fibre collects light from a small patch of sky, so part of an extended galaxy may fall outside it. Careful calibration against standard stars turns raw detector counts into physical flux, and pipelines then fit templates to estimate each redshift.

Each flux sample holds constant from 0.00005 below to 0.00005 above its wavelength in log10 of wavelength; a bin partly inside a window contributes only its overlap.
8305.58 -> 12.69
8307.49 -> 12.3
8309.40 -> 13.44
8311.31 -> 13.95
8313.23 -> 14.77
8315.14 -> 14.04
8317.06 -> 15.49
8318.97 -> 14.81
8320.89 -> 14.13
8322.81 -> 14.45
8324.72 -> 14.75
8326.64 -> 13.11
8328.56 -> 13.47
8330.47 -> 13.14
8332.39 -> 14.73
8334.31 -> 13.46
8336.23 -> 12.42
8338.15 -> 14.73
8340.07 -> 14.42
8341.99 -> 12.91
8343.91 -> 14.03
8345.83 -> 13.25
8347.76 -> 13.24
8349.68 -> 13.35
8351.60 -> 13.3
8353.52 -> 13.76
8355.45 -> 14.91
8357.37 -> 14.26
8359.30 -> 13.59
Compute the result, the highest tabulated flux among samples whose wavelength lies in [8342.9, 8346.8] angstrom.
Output 14.03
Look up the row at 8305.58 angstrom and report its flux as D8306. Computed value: 12.69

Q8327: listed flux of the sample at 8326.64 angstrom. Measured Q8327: 13.11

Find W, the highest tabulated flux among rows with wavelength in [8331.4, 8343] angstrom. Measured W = 14.73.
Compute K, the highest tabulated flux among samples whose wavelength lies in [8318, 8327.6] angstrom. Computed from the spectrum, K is 14.81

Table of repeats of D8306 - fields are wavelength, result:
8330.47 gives 13.14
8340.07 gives 14.42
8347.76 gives 13.24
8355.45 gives 14.91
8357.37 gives 14.26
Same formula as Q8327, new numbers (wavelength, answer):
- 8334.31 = 13.46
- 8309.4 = 13.44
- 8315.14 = 14.04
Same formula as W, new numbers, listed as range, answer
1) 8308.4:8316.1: 14.77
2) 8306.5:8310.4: 13.44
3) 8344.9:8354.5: 13.76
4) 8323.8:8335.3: 14.75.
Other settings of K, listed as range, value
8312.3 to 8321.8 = 15.49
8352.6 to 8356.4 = 14.91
